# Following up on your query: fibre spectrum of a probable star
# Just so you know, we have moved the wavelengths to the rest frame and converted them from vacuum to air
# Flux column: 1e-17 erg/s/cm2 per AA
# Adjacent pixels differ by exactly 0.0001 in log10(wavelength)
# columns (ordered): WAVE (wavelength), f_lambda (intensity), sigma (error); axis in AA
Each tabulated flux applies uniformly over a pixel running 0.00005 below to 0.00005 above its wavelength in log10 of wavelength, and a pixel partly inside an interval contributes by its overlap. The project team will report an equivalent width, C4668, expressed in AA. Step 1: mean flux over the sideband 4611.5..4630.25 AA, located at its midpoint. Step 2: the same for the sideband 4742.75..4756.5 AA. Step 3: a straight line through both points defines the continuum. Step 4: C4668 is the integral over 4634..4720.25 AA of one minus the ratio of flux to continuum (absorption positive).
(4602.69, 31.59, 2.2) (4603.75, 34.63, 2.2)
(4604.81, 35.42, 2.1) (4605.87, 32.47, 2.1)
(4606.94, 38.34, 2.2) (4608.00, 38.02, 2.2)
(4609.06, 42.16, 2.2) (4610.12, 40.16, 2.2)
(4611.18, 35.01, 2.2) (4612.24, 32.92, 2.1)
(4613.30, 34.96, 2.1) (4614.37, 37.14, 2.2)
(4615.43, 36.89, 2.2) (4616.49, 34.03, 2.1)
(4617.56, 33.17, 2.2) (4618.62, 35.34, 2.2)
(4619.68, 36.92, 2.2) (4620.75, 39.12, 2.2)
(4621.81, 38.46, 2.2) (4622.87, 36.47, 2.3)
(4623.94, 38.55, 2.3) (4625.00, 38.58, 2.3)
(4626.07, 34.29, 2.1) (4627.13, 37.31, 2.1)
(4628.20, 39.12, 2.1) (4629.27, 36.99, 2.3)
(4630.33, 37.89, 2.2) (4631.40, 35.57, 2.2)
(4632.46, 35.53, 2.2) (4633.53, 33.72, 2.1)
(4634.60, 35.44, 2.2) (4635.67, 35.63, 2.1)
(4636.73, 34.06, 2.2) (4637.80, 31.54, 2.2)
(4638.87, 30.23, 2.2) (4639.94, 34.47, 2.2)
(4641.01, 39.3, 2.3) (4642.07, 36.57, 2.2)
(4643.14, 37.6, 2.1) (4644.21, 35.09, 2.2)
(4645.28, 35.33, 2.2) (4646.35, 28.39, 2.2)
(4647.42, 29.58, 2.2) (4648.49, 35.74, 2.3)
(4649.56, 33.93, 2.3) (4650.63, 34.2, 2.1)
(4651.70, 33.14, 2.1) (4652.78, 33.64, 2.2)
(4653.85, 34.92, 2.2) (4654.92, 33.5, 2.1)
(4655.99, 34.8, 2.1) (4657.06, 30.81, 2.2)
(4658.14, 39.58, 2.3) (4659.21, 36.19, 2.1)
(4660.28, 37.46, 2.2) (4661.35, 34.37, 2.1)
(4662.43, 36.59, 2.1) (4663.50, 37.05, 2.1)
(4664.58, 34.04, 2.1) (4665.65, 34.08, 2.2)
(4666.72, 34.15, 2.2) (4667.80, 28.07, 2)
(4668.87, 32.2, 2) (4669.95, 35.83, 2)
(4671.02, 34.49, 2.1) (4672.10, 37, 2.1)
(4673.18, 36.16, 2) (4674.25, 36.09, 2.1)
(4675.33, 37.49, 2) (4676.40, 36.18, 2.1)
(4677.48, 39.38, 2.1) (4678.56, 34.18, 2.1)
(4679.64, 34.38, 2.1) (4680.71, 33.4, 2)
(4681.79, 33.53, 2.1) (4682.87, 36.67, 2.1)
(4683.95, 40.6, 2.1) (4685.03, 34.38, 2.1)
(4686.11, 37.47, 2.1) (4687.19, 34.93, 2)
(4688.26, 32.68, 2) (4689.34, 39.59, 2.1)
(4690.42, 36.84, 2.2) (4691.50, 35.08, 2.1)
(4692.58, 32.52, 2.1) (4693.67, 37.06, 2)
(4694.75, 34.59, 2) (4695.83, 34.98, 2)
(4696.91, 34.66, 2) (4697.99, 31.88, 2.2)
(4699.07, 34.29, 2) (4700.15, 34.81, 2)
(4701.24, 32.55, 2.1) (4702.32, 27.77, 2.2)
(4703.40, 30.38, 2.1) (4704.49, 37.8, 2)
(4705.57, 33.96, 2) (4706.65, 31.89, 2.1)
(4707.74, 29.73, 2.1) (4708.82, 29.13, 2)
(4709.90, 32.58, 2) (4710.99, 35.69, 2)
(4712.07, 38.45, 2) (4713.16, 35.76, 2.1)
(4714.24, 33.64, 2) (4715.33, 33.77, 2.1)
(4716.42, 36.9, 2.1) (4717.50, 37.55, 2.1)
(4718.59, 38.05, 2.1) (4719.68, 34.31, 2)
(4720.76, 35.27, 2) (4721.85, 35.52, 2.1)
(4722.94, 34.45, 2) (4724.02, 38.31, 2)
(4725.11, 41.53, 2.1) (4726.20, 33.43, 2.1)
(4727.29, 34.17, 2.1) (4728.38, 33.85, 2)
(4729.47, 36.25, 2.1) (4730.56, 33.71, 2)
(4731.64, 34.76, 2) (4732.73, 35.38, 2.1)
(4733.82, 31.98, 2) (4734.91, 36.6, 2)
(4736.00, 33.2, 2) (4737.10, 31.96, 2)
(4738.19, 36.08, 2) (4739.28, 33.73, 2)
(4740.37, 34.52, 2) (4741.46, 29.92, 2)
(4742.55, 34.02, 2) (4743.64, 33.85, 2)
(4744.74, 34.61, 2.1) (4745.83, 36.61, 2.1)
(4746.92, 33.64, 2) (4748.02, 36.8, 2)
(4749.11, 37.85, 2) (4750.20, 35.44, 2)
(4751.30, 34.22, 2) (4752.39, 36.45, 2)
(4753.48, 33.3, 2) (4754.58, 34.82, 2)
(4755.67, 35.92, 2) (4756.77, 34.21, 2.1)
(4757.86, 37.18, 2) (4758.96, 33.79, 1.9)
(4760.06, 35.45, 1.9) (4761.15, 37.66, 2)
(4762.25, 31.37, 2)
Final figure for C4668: 3.1 AA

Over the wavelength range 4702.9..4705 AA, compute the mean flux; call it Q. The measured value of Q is 34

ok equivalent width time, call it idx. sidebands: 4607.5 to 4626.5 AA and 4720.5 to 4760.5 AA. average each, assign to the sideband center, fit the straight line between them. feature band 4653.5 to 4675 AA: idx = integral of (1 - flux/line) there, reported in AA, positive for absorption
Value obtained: 0.7 AA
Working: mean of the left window 36.8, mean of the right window 34.9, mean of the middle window 34.9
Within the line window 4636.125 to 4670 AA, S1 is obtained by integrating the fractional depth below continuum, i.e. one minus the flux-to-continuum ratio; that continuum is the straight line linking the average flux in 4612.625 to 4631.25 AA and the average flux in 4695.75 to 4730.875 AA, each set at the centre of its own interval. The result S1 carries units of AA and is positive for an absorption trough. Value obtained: 1.6 AA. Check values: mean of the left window 36.7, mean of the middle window 34.2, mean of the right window 34.5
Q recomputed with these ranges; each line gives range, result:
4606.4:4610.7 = 39.6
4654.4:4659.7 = 35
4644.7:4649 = 32.3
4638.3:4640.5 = 32.3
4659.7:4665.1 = 35.9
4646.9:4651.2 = 33.4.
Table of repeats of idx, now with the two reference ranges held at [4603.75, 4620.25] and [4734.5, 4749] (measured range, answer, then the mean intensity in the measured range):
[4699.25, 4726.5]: 0.16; 34.5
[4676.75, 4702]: -0.08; 35.2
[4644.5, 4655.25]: 0.71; 33.3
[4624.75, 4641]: 0.19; 35.4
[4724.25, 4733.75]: -0.22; 35.3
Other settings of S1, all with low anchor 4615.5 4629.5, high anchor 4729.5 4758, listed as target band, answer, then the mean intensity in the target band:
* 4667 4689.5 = 0.27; 35.4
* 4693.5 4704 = 0.67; 33.2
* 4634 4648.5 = 0.92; 34.2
